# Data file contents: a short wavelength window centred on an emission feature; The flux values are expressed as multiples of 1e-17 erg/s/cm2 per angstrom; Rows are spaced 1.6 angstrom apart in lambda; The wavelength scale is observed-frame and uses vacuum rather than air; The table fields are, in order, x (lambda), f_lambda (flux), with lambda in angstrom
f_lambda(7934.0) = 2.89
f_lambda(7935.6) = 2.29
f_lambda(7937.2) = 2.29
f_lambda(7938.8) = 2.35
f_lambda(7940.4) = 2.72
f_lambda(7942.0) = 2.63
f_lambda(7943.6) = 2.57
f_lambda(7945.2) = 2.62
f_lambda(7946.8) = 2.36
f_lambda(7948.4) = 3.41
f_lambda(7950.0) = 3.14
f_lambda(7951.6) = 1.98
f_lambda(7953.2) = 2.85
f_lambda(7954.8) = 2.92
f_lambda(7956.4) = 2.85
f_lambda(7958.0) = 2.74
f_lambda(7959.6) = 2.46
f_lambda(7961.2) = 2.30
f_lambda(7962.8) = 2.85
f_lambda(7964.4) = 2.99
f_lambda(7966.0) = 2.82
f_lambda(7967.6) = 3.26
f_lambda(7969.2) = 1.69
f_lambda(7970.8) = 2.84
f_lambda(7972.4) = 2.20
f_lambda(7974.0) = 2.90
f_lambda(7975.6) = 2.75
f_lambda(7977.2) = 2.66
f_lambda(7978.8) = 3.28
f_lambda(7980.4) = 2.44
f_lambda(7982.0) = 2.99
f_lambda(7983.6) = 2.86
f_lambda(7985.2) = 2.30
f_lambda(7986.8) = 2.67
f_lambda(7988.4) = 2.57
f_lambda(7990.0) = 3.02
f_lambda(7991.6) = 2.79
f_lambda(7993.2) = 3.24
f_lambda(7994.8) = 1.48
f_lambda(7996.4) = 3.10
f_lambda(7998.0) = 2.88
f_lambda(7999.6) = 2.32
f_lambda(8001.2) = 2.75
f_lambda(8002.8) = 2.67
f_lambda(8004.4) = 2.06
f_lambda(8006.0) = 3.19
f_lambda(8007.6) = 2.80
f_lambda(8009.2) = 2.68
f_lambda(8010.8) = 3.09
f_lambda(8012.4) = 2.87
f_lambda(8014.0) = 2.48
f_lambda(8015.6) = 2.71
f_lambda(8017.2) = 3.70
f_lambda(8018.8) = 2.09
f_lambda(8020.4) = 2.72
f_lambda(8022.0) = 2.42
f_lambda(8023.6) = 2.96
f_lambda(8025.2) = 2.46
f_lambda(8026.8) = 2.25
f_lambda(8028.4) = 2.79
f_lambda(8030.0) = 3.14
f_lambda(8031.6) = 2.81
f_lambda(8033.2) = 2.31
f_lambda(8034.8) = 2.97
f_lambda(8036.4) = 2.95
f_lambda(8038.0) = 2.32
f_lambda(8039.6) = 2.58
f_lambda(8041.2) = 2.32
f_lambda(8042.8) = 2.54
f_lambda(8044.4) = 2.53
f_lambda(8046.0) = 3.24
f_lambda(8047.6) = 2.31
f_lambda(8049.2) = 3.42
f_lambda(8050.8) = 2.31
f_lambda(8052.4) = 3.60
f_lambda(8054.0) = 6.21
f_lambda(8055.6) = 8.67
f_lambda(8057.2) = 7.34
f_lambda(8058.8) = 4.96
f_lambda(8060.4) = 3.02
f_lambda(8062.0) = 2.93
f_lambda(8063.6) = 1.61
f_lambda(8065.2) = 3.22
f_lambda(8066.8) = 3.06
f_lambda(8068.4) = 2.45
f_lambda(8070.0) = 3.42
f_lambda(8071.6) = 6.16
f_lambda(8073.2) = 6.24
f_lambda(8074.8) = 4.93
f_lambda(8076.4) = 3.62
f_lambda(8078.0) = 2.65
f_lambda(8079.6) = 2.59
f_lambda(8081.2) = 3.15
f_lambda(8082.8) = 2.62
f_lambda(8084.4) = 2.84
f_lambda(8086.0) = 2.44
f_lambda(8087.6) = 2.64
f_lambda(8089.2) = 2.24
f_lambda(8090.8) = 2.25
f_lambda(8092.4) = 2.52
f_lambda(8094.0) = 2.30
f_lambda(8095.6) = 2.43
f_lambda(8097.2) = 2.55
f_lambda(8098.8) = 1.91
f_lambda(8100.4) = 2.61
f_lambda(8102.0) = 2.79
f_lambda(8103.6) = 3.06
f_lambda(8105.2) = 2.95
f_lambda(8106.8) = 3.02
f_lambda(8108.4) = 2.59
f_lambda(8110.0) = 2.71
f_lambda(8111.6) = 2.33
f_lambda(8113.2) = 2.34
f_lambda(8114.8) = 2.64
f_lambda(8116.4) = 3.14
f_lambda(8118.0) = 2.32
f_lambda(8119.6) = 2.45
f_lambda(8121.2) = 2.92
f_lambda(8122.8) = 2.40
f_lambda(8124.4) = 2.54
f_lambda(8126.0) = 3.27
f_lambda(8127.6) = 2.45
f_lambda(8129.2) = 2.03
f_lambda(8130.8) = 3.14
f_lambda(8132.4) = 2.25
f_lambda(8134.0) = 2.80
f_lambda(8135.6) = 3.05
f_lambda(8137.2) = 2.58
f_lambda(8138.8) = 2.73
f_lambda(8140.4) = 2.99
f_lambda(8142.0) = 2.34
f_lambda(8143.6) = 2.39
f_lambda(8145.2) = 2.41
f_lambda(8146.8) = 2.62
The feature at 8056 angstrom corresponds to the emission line [S II] 6716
